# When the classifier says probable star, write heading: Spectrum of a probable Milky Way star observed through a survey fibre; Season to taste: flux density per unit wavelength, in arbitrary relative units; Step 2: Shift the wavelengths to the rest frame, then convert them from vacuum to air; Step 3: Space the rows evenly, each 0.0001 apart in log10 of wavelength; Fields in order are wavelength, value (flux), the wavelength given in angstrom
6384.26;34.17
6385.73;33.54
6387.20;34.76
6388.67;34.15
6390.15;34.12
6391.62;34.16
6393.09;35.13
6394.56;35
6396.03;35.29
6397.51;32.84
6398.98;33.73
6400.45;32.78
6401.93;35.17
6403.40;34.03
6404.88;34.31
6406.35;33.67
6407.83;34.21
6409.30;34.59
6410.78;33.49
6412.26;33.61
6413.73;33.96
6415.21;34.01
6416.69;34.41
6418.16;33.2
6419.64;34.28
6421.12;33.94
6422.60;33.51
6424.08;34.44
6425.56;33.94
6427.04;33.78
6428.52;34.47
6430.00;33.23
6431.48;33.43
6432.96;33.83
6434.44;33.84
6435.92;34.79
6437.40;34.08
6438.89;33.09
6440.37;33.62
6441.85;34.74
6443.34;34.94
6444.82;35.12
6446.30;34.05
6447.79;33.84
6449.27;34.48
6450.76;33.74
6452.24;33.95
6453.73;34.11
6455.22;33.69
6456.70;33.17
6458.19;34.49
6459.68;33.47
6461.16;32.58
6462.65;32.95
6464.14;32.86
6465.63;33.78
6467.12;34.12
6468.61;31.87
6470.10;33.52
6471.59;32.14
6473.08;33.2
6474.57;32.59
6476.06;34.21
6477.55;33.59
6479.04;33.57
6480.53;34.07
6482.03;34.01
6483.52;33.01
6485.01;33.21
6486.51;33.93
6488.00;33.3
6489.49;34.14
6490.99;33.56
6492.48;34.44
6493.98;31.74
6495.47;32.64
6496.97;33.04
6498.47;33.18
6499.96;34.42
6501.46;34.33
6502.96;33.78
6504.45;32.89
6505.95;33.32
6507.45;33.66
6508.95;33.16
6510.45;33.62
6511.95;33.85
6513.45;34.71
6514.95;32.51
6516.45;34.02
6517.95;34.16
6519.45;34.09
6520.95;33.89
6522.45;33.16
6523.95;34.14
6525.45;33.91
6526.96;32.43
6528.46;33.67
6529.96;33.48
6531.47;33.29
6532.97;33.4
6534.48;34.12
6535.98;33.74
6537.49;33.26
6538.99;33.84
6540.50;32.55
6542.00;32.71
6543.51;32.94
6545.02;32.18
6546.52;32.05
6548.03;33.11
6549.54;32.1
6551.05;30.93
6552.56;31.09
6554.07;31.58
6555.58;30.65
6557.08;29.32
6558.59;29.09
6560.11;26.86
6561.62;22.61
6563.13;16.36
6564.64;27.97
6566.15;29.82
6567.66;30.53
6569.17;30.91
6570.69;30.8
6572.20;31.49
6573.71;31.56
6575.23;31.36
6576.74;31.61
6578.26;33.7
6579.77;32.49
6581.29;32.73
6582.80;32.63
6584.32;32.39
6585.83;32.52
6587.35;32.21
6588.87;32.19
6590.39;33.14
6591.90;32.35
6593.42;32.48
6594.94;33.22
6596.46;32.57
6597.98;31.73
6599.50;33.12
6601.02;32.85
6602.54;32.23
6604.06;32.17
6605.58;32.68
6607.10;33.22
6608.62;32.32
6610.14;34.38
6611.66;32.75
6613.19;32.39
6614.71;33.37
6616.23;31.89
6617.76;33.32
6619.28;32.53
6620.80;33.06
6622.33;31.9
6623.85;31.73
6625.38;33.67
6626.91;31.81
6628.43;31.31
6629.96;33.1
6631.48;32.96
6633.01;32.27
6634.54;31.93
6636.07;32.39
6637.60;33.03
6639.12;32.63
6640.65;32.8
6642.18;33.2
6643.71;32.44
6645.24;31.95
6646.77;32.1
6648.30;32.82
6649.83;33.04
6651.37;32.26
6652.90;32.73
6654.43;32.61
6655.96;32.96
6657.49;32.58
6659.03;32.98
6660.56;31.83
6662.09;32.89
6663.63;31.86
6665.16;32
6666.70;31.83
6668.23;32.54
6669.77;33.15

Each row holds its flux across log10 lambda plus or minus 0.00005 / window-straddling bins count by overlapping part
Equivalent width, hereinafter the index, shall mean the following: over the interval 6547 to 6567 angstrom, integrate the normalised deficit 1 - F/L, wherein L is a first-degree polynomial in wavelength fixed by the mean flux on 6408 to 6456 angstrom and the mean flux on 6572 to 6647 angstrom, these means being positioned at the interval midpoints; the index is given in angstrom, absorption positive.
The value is 2.6 angstrom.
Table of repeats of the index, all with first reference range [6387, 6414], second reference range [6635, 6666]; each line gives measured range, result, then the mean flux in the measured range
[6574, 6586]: 0.22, 32.4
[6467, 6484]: 0.18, 33.3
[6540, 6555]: 0.50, 32.1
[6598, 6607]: 0.07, 32.6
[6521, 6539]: -0.12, 33.5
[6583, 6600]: 0.20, 32.5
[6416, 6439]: 0.04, 33.9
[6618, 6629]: 0.12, 32.4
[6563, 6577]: 1.41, 29.7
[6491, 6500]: 0.10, 33.2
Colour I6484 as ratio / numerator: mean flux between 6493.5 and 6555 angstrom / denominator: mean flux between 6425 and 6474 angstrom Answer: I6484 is 1.0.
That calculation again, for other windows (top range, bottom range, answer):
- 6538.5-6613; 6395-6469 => 0.93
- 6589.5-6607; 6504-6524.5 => 0.97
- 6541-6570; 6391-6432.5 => 0.87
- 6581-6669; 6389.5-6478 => 0.96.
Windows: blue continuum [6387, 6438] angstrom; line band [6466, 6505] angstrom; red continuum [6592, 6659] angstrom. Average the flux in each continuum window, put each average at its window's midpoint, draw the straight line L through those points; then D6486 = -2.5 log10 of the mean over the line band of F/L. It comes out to 0.00 mag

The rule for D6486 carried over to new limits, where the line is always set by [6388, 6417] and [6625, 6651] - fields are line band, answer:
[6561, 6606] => 0.058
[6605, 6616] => -0.009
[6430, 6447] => -0.008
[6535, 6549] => 0.008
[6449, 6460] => -0.003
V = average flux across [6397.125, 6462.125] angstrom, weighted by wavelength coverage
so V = 33.9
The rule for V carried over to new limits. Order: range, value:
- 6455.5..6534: 33.5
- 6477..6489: 33.6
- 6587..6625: 32.6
